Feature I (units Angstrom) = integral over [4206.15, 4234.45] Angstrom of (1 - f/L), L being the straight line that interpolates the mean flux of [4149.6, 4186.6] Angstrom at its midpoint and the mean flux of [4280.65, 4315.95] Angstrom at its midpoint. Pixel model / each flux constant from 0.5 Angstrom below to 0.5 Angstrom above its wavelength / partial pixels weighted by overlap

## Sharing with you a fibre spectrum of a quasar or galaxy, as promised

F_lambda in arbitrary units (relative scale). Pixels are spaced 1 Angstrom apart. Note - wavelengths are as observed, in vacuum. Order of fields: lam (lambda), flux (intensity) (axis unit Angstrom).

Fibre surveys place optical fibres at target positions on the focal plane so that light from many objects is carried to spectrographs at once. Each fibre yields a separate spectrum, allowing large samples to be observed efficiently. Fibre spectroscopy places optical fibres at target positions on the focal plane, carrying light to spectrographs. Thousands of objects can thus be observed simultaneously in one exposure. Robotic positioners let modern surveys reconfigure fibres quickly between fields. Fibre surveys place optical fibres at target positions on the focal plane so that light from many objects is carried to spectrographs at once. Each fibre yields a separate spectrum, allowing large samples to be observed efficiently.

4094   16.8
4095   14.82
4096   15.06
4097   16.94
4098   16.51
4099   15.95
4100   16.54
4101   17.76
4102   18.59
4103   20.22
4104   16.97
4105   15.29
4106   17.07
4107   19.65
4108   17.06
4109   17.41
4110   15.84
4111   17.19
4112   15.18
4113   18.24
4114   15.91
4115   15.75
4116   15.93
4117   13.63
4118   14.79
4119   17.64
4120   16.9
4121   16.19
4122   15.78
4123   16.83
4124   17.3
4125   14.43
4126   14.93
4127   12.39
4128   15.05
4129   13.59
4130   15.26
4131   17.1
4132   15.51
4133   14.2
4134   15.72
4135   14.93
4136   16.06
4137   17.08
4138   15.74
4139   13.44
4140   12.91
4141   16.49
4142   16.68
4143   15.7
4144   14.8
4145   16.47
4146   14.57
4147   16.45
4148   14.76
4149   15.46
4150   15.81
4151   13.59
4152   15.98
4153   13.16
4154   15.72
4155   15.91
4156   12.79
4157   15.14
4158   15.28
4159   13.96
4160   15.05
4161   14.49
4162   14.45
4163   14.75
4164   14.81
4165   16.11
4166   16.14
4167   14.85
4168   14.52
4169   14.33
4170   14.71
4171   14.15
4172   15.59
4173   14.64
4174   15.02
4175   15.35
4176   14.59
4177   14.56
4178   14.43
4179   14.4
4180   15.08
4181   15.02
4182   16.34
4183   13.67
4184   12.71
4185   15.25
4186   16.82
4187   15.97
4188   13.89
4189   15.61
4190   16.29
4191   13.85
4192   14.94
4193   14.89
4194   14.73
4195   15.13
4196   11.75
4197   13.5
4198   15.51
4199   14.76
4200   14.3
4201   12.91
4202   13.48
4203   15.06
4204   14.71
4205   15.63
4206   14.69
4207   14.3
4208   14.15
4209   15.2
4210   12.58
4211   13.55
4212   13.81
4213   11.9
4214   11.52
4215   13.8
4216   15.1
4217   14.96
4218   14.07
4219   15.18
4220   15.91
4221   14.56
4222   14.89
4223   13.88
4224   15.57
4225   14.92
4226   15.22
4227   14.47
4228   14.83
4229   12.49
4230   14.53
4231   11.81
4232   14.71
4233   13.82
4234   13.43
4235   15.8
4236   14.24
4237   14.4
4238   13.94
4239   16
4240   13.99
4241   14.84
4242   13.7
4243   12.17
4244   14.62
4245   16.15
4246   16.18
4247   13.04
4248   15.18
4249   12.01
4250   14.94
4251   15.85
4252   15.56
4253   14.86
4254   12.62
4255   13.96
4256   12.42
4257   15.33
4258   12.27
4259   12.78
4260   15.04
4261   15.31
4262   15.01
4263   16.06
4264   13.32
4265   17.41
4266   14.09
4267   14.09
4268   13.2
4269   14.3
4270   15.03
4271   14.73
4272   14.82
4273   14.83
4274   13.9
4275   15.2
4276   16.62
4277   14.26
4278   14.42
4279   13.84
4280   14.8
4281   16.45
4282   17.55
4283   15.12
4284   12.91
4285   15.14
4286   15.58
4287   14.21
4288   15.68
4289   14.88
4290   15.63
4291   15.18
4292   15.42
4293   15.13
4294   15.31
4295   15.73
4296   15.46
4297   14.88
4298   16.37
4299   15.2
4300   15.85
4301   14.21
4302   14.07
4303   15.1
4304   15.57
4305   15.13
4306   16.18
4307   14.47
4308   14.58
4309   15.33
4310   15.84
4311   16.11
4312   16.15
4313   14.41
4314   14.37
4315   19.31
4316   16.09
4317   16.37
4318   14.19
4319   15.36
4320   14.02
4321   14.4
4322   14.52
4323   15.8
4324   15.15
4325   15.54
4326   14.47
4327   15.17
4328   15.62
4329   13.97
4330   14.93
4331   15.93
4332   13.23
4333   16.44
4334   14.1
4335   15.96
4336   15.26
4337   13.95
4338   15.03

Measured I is 1.8 Angstrom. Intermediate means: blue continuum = 14.8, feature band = 14.1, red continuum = 15.4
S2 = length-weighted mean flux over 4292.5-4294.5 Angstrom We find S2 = 15.2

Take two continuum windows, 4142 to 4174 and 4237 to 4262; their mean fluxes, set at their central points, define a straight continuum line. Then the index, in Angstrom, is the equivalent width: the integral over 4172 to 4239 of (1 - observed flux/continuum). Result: 0.8 Angstrom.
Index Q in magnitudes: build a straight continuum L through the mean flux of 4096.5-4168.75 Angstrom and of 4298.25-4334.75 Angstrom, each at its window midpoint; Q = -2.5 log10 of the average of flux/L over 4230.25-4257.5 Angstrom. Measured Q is 0.08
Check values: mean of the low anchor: 15.7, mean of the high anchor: 15.2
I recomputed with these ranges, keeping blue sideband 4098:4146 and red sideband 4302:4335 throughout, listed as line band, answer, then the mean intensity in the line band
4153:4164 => 0.83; 14.7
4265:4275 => 0.59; 14.5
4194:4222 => 2.70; 14.2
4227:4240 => 1.18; 14.2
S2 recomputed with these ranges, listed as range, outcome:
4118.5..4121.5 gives 16.9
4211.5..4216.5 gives 13.2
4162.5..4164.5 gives 14.8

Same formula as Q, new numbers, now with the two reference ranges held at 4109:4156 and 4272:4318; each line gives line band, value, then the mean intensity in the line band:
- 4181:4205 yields 0.06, 14.6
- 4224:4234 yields 0.09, 14.1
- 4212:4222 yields 0.09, 14.1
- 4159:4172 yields 0.04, 14.9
